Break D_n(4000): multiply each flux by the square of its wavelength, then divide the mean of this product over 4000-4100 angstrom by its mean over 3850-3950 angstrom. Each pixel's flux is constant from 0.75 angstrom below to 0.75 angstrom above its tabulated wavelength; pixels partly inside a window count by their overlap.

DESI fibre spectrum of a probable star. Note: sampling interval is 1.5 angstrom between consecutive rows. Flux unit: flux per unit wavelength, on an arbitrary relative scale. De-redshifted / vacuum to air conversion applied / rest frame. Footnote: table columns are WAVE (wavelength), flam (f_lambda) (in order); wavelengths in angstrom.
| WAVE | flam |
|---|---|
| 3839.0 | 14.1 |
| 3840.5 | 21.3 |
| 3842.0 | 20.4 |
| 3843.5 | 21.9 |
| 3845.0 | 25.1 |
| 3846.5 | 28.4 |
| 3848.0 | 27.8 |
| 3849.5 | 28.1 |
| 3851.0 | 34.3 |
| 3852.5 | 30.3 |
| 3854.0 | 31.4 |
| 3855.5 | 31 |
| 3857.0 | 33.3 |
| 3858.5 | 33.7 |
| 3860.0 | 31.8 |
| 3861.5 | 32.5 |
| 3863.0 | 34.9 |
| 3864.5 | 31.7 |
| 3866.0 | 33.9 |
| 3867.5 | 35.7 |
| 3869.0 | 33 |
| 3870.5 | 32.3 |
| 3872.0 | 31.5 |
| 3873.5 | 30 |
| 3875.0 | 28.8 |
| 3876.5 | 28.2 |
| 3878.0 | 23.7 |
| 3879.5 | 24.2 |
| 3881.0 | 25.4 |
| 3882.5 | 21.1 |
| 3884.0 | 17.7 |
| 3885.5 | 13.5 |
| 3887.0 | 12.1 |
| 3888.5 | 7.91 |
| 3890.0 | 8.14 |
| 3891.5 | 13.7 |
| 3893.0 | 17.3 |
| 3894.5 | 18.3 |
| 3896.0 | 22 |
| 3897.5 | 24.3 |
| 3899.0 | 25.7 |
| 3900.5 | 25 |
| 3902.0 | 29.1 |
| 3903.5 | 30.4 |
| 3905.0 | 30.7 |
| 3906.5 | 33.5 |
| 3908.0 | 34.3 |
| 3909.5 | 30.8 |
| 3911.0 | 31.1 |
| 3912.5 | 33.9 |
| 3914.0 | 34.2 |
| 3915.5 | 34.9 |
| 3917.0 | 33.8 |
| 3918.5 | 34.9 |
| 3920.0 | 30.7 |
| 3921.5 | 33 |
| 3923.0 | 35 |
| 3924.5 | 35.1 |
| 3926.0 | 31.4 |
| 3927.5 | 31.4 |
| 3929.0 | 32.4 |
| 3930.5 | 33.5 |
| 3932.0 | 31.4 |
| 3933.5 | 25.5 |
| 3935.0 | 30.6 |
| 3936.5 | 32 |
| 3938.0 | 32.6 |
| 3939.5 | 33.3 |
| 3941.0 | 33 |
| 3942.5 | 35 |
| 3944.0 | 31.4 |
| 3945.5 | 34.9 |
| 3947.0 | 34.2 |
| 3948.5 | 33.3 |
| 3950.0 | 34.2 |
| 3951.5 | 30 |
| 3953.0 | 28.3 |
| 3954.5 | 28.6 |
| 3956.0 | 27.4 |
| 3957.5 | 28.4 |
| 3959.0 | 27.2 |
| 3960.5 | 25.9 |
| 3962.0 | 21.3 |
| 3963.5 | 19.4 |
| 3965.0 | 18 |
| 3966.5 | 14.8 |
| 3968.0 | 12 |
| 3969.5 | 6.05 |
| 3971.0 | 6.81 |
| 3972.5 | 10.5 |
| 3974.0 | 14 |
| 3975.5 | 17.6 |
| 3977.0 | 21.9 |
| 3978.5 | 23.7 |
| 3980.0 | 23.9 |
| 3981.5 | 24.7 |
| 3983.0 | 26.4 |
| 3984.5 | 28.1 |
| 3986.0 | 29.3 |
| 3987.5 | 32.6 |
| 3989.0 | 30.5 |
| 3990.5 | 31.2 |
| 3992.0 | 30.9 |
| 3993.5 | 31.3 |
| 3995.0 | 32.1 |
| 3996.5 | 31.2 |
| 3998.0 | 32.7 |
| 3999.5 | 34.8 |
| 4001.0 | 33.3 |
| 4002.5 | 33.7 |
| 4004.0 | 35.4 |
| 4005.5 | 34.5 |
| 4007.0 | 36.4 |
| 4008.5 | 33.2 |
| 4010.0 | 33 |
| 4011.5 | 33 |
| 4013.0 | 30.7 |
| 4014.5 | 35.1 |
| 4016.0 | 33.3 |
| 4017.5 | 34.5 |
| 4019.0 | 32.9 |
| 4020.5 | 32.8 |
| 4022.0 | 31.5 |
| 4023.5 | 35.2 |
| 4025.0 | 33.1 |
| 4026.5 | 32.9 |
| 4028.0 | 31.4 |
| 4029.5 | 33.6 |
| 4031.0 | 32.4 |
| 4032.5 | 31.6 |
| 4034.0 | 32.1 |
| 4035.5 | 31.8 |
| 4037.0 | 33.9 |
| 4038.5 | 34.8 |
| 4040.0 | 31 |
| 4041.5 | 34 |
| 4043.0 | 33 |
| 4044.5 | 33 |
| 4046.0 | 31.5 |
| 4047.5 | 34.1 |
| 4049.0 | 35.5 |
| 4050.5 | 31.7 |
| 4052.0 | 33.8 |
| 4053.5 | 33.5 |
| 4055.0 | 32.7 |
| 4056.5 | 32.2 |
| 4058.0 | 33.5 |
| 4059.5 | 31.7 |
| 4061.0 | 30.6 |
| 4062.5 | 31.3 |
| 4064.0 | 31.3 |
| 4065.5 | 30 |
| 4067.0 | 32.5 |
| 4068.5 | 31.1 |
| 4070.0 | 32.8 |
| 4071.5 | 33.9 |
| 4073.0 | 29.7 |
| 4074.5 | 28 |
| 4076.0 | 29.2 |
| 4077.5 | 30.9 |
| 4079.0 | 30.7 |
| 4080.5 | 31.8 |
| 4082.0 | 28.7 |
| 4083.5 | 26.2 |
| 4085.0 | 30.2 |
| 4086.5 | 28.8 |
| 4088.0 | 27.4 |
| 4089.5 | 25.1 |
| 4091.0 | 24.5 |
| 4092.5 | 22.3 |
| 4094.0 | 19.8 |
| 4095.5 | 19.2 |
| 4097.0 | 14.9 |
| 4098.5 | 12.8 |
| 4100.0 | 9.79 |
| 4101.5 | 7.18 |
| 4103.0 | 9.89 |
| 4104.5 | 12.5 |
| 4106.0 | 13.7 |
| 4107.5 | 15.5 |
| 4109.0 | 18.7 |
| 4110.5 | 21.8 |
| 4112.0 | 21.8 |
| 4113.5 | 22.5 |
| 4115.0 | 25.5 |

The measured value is 1.14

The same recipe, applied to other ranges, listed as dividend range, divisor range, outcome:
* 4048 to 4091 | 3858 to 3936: 1.20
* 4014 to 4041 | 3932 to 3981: 1.37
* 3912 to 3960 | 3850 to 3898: 1.28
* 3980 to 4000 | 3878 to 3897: 1.85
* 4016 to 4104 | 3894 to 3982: 1.13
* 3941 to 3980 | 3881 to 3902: 1.34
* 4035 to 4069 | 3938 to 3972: 1.33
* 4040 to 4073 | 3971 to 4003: 1.25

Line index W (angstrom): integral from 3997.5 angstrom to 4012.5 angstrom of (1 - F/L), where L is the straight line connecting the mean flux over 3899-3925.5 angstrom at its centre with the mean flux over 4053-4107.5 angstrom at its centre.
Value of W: -2.8 angstrom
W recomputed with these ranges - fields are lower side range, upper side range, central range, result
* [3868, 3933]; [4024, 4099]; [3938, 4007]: 3.67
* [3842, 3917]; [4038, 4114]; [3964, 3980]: 7.07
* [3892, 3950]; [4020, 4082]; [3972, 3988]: 4.30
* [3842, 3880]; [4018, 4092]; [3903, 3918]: -1.15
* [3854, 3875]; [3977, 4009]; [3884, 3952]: 6.65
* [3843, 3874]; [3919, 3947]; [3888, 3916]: 5.54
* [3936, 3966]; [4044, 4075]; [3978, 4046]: -2.49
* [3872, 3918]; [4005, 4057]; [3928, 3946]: -3.01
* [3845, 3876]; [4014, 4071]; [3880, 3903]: 9.28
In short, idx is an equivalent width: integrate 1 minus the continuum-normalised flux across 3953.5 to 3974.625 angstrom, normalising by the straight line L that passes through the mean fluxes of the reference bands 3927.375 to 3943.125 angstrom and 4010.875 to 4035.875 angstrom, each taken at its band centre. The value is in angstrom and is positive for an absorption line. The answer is 8.82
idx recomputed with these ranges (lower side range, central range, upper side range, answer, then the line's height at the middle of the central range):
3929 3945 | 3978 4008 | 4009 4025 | 1.7 angstrom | 32.8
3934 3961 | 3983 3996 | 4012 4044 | 0.6 angstrom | 32.1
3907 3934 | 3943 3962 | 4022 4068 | 1.5 angstrom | 32.7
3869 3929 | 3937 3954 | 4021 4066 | -2.4 angstrom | 28.7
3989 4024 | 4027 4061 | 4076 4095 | -2.9 angstrom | 30.3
